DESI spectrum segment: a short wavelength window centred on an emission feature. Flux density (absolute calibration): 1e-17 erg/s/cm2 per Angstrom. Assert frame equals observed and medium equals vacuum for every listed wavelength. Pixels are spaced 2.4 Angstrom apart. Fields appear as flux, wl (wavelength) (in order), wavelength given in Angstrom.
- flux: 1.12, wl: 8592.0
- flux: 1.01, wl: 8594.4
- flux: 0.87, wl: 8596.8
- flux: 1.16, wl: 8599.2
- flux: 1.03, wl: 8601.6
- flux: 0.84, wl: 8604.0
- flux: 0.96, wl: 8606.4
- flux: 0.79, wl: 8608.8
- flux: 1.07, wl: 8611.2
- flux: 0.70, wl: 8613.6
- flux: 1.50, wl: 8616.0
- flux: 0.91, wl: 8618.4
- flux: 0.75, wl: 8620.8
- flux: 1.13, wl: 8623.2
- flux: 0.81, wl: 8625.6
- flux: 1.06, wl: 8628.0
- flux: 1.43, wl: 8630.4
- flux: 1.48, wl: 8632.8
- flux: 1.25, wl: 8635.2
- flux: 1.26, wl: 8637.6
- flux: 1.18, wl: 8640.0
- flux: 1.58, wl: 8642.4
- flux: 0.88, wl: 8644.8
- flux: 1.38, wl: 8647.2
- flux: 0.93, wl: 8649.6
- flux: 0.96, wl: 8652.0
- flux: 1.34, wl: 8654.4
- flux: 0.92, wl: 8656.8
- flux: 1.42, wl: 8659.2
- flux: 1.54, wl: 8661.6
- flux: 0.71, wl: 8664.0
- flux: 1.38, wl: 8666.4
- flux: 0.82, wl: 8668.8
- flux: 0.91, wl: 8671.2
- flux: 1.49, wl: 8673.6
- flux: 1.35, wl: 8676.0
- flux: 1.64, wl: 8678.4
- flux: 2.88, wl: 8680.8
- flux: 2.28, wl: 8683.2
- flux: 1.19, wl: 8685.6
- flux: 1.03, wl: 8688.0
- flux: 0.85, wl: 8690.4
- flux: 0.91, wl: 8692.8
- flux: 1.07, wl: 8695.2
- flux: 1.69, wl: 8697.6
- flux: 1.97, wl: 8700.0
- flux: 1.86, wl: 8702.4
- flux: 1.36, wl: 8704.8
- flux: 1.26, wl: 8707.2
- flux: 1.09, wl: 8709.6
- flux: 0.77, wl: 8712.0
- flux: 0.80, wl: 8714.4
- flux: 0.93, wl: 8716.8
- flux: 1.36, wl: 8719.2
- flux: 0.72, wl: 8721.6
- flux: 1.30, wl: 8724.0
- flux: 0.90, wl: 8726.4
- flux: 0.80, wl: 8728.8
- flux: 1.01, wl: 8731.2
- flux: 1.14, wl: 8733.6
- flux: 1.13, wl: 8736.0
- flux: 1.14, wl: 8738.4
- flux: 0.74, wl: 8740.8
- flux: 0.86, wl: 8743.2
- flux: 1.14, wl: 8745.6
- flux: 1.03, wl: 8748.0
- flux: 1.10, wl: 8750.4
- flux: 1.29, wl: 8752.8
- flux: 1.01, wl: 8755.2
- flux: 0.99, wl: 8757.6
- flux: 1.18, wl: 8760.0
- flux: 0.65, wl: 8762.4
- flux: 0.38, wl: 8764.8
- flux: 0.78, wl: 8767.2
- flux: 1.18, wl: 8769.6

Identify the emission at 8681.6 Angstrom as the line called [S II] 6716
